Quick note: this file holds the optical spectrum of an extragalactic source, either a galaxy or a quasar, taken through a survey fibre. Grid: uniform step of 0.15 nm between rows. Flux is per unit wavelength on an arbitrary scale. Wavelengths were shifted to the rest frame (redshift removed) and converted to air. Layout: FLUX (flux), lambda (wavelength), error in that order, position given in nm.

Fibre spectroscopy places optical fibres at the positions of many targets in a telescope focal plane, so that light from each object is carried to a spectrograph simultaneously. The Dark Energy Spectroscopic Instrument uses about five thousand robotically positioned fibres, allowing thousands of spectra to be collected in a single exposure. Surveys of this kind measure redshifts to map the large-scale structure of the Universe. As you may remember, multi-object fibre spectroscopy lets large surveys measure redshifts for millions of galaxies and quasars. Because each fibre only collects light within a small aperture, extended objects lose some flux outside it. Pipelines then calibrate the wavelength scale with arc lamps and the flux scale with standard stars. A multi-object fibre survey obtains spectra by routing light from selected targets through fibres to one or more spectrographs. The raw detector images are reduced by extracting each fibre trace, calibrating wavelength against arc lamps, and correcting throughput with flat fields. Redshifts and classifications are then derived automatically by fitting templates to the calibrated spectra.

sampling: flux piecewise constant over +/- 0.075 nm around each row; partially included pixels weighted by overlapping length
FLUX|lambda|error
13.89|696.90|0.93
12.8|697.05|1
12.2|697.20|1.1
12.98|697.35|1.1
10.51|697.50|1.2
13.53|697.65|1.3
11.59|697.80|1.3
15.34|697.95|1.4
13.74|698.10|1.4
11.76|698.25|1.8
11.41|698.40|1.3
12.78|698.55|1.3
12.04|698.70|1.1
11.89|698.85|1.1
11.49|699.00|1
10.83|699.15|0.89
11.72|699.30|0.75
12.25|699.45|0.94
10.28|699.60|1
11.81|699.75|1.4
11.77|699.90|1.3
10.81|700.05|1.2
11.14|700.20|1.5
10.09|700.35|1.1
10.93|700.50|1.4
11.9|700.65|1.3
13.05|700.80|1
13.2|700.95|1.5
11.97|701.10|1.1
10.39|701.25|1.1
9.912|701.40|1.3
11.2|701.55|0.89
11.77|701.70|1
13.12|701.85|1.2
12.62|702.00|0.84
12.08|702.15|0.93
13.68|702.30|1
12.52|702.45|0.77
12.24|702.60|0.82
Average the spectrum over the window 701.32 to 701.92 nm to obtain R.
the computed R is 11.5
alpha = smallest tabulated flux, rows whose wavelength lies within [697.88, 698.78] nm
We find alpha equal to 11.41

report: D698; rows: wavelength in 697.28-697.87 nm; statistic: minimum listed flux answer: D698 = 10.51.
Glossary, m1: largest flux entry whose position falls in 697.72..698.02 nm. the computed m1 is 15.34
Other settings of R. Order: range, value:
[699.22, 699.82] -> 11.5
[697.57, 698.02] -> 13.4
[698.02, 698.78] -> 12.4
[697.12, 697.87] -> 12.2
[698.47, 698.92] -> 12.2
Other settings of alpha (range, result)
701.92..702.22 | 12.08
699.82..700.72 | 10.09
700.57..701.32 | 10.39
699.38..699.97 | 10.28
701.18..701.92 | 9.912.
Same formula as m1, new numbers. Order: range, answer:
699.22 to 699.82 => 12.25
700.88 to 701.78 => 13.2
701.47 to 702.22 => 13.12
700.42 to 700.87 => 13.05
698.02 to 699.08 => 13.74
